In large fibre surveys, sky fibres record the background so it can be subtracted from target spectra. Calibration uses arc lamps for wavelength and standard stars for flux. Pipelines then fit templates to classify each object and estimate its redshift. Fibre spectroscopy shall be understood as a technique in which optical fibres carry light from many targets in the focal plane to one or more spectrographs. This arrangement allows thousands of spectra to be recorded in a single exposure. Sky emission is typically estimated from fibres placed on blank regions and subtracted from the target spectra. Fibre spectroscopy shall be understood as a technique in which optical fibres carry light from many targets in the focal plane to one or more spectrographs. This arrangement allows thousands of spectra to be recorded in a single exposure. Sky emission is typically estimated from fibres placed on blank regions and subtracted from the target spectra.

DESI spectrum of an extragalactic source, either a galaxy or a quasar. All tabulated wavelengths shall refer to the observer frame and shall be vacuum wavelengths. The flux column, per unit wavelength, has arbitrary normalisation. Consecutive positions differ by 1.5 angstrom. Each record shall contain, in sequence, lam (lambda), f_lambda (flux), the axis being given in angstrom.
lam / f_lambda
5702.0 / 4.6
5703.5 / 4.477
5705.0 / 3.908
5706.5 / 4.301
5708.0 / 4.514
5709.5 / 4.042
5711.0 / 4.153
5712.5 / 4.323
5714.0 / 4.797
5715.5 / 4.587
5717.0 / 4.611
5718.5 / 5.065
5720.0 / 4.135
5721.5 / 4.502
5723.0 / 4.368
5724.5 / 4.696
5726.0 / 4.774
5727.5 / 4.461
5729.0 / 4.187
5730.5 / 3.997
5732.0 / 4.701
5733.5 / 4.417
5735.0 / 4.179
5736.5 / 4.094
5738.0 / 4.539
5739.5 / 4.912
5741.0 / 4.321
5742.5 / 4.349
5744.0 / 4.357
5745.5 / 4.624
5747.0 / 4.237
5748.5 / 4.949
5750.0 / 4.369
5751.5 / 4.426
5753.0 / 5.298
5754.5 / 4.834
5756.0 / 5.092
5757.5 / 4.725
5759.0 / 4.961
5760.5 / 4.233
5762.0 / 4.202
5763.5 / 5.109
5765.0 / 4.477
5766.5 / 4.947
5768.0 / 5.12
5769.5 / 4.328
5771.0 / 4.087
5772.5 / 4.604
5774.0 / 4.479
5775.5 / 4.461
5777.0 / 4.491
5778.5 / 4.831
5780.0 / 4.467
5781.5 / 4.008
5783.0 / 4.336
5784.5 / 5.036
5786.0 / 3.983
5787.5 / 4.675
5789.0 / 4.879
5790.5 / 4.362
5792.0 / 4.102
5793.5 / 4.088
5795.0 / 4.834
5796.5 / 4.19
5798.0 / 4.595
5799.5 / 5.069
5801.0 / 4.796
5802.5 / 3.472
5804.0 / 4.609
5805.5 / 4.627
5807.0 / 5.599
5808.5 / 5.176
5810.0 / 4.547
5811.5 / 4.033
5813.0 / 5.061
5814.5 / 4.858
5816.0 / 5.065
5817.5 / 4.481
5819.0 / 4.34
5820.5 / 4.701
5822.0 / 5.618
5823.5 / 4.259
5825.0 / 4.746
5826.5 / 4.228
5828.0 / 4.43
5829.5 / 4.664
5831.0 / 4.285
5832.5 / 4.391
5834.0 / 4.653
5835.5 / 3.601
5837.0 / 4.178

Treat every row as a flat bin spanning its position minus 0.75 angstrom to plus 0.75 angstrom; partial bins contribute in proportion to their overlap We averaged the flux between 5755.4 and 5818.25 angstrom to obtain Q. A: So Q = 4.6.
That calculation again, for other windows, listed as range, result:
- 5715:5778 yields 4.56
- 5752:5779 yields 4.68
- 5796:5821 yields 4.66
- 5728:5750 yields 4.42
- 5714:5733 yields 4.52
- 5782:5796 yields 4.46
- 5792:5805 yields 4.44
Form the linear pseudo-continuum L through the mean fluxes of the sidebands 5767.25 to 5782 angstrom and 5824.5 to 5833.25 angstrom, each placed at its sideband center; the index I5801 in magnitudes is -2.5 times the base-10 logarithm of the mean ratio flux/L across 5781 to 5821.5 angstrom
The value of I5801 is -0.03 mag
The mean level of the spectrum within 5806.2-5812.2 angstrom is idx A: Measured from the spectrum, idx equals 4.84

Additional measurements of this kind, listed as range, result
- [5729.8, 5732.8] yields 4.36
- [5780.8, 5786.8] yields 4.35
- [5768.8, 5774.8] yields 4.38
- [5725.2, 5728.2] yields 4.62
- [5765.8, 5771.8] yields 4.62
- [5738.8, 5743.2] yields 4.52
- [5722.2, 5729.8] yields 4.49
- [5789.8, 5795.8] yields 4.35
